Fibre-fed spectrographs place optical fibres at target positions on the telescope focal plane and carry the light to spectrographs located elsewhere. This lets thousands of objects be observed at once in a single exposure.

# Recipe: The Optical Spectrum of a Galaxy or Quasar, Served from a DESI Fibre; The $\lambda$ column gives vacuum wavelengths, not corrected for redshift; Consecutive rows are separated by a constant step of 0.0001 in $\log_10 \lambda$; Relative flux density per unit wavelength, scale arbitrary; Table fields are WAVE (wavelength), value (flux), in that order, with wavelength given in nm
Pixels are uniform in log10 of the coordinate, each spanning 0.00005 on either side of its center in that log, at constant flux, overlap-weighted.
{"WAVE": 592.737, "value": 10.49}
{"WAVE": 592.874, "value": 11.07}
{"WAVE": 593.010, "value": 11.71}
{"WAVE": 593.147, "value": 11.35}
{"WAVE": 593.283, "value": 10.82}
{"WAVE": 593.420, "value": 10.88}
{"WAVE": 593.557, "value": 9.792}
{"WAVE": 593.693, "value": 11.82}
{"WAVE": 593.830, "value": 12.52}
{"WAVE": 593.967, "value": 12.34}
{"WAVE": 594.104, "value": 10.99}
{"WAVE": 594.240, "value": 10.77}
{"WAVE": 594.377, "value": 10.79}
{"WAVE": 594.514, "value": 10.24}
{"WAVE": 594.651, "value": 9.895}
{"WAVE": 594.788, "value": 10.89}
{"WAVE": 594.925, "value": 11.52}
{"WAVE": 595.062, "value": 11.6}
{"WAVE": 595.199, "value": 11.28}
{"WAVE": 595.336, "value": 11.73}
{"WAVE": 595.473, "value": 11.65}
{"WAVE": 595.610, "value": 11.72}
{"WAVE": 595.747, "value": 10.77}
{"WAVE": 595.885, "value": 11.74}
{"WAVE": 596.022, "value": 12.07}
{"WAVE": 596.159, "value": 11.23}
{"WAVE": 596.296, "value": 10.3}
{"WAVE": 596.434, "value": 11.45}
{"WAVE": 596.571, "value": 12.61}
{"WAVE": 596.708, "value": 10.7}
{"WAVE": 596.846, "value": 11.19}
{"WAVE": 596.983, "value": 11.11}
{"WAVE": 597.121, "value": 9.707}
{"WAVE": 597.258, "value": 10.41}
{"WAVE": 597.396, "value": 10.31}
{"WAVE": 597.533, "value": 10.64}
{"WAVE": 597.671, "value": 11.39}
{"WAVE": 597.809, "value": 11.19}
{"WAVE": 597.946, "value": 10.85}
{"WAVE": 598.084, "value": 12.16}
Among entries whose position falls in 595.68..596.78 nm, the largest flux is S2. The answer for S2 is 12.61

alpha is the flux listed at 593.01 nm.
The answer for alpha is 11.71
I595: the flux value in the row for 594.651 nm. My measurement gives 9.895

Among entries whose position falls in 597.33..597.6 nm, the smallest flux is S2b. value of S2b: 10.31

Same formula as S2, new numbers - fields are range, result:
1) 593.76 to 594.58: 12.52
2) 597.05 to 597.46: 10.41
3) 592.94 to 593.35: 11.71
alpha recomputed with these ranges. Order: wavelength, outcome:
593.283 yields 10.82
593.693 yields 11.82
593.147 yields 11.35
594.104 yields 10.99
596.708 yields 10.7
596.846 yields 11.19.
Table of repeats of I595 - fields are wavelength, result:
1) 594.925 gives 11.52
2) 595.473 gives 11.65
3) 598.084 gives 12.16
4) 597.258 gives 10.41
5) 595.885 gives 11.74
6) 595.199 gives 11.28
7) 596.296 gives 10.3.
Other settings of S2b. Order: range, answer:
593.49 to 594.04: 9.792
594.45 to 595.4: 9.895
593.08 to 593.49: 10.82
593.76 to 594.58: 10.24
